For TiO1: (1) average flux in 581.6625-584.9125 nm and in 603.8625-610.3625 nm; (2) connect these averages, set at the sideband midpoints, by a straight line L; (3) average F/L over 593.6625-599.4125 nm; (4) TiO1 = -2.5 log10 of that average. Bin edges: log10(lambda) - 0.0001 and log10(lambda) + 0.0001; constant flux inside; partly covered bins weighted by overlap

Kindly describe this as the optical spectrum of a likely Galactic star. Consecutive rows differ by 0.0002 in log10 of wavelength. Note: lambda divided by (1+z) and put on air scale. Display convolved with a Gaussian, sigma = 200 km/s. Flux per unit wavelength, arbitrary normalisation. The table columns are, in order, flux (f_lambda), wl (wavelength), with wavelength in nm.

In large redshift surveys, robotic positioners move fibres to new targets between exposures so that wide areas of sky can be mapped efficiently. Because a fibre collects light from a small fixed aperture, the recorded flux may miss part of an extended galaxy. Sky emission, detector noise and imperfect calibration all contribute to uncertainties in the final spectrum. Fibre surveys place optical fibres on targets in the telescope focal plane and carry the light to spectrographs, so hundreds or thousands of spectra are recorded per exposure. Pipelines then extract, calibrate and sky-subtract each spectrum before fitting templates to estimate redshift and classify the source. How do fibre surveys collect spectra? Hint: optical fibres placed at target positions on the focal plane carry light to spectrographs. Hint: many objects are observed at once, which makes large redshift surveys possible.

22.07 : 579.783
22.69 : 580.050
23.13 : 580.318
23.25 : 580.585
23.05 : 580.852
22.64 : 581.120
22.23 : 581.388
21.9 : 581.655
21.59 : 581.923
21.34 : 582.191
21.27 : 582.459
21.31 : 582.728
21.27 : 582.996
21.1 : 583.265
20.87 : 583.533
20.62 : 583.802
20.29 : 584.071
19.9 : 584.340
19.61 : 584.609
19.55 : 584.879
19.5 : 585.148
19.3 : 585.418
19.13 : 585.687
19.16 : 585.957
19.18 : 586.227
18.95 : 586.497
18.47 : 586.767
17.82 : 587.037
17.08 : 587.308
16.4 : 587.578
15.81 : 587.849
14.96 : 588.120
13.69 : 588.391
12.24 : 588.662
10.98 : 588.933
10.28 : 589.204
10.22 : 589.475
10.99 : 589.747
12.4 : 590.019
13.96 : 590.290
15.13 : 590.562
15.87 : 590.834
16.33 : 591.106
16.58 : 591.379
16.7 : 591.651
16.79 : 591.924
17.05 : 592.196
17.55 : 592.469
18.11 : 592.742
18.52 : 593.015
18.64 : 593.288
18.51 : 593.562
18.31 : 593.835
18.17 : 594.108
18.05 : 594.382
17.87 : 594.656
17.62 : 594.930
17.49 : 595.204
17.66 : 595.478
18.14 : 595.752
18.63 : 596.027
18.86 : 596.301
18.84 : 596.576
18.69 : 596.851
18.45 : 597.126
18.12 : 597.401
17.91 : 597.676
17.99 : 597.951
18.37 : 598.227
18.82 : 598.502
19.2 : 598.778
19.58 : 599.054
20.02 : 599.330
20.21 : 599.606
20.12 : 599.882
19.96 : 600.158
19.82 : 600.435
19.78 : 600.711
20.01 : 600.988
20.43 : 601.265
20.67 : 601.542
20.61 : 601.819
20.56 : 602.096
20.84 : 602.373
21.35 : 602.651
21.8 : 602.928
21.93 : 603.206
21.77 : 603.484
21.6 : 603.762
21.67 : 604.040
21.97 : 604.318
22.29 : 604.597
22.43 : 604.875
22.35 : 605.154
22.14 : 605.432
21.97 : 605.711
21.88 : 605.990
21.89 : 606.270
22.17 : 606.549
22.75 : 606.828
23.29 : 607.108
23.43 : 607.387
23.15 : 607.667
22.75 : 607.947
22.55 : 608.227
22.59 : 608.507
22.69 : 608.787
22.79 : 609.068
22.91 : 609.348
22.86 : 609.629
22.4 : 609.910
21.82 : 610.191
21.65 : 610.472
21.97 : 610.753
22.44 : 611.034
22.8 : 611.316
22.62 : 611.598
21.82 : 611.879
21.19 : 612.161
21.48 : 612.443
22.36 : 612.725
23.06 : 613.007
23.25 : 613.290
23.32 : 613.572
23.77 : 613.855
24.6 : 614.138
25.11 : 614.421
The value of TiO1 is 0.18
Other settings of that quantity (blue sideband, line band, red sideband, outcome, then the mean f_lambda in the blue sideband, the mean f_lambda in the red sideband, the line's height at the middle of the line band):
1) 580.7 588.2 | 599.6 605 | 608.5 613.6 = 0.028 mag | 19.8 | 22.4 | 21.6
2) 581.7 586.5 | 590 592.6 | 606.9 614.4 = 0.293 mag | 20.3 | 22.7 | 20.9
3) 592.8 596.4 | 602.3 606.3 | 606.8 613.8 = -0.050 mag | 18.2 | 22.6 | 20.9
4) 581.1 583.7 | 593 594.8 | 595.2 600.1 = 0.068 mag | 21.5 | 18.8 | 19.5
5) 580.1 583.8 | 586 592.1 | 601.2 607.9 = 0.402 mag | 21.9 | 21.9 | 21.9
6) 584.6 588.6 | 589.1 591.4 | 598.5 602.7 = 0.342 mag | 17.7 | 20.1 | 18.4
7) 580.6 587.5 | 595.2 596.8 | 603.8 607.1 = 0.164 mag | 20.3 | 22.2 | 21.3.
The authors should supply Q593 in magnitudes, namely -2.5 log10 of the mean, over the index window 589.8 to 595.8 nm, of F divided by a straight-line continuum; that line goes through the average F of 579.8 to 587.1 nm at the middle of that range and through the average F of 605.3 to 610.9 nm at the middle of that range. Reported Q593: 0.25 mag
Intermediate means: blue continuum 20.8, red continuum 22.5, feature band 17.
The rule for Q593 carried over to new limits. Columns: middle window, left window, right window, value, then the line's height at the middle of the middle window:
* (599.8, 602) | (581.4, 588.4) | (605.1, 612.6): 0.063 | 21.4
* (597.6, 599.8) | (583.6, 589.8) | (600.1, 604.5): 0.052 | 20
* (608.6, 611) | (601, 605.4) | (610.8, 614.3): -0.002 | 22.3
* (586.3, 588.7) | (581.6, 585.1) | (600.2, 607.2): 0.264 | 20.9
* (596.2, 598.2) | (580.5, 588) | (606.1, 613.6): 0.159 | 21.3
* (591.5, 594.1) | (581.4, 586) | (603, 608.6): 0.192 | 21.3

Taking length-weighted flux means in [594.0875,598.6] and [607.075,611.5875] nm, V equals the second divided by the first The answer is 1.24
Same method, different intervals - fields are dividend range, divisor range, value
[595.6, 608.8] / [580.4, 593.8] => 1.16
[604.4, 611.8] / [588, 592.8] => 1.56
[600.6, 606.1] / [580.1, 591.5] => 1.18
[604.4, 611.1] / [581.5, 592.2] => 1.29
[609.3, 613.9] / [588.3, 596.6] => 1.39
